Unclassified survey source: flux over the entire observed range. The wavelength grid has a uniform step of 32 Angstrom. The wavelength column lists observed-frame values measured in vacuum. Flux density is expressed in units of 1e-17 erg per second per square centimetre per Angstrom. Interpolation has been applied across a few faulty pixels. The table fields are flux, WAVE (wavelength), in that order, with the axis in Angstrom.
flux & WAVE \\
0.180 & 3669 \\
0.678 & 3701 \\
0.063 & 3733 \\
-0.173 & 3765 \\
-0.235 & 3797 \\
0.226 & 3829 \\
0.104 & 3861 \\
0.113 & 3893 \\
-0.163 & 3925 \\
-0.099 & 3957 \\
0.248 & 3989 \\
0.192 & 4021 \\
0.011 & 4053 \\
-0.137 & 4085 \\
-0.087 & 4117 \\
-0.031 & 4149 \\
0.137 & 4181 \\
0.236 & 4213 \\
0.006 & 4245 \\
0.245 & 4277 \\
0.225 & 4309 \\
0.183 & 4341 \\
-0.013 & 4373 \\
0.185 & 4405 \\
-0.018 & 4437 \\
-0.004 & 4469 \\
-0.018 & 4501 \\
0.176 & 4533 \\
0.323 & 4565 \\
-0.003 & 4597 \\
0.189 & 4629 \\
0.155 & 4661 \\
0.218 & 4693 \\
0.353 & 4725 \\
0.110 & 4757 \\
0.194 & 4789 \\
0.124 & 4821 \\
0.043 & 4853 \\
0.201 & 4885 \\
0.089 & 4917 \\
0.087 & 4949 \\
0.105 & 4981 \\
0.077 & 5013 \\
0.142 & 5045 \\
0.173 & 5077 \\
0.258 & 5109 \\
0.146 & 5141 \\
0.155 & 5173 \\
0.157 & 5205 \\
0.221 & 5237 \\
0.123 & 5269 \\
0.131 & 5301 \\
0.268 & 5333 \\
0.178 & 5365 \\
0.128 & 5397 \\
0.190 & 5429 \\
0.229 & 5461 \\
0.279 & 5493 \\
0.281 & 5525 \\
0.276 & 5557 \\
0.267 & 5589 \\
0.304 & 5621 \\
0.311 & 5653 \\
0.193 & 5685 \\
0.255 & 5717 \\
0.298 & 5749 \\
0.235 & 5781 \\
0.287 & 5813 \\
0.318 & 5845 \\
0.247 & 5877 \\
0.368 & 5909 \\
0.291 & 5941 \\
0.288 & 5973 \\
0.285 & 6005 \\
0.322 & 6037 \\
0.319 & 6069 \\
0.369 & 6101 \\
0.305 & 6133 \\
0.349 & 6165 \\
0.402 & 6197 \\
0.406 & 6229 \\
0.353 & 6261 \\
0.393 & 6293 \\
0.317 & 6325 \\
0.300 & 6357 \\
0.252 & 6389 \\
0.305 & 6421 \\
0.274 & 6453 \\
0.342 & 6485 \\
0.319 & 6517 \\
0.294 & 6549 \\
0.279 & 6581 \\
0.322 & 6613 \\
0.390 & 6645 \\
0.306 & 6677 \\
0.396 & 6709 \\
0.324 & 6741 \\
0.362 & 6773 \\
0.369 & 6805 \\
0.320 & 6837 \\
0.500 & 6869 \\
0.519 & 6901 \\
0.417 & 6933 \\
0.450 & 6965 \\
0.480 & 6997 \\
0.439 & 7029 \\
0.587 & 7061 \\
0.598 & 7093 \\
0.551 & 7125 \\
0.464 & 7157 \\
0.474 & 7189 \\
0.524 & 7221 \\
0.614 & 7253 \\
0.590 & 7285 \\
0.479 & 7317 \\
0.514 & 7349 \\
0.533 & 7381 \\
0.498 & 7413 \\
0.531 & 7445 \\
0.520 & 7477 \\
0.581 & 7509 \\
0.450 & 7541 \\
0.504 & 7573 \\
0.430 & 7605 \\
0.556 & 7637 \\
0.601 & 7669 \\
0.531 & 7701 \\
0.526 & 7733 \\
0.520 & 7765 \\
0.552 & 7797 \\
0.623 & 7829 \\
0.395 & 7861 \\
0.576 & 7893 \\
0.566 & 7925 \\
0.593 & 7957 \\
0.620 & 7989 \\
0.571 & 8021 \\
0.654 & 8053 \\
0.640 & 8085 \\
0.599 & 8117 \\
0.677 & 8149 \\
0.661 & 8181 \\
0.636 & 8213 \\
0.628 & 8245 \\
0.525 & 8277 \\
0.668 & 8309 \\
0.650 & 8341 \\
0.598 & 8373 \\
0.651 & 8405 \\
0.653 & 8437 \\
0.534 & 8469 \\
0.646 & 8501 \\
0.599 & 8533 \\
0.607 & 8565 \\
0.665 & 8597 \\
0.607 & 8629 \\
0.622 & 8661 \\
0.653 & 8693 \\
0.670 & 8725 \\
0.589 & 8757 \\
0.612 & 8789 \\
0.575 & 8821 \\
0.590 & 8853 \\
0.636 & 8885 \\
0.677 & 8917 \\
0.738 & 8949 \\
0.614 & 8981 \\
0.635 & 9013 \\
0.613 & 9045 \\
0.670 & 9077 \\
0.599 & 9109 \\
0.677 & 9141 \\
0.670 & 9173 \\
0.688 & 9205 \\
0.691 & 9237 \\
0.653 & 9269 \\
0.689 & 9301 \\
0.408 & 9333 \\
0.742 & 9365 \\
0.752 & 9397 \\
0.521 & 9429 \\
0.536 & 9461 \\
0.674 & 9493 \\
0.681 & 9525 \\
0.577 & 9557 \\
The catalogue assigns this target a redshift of 0.76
